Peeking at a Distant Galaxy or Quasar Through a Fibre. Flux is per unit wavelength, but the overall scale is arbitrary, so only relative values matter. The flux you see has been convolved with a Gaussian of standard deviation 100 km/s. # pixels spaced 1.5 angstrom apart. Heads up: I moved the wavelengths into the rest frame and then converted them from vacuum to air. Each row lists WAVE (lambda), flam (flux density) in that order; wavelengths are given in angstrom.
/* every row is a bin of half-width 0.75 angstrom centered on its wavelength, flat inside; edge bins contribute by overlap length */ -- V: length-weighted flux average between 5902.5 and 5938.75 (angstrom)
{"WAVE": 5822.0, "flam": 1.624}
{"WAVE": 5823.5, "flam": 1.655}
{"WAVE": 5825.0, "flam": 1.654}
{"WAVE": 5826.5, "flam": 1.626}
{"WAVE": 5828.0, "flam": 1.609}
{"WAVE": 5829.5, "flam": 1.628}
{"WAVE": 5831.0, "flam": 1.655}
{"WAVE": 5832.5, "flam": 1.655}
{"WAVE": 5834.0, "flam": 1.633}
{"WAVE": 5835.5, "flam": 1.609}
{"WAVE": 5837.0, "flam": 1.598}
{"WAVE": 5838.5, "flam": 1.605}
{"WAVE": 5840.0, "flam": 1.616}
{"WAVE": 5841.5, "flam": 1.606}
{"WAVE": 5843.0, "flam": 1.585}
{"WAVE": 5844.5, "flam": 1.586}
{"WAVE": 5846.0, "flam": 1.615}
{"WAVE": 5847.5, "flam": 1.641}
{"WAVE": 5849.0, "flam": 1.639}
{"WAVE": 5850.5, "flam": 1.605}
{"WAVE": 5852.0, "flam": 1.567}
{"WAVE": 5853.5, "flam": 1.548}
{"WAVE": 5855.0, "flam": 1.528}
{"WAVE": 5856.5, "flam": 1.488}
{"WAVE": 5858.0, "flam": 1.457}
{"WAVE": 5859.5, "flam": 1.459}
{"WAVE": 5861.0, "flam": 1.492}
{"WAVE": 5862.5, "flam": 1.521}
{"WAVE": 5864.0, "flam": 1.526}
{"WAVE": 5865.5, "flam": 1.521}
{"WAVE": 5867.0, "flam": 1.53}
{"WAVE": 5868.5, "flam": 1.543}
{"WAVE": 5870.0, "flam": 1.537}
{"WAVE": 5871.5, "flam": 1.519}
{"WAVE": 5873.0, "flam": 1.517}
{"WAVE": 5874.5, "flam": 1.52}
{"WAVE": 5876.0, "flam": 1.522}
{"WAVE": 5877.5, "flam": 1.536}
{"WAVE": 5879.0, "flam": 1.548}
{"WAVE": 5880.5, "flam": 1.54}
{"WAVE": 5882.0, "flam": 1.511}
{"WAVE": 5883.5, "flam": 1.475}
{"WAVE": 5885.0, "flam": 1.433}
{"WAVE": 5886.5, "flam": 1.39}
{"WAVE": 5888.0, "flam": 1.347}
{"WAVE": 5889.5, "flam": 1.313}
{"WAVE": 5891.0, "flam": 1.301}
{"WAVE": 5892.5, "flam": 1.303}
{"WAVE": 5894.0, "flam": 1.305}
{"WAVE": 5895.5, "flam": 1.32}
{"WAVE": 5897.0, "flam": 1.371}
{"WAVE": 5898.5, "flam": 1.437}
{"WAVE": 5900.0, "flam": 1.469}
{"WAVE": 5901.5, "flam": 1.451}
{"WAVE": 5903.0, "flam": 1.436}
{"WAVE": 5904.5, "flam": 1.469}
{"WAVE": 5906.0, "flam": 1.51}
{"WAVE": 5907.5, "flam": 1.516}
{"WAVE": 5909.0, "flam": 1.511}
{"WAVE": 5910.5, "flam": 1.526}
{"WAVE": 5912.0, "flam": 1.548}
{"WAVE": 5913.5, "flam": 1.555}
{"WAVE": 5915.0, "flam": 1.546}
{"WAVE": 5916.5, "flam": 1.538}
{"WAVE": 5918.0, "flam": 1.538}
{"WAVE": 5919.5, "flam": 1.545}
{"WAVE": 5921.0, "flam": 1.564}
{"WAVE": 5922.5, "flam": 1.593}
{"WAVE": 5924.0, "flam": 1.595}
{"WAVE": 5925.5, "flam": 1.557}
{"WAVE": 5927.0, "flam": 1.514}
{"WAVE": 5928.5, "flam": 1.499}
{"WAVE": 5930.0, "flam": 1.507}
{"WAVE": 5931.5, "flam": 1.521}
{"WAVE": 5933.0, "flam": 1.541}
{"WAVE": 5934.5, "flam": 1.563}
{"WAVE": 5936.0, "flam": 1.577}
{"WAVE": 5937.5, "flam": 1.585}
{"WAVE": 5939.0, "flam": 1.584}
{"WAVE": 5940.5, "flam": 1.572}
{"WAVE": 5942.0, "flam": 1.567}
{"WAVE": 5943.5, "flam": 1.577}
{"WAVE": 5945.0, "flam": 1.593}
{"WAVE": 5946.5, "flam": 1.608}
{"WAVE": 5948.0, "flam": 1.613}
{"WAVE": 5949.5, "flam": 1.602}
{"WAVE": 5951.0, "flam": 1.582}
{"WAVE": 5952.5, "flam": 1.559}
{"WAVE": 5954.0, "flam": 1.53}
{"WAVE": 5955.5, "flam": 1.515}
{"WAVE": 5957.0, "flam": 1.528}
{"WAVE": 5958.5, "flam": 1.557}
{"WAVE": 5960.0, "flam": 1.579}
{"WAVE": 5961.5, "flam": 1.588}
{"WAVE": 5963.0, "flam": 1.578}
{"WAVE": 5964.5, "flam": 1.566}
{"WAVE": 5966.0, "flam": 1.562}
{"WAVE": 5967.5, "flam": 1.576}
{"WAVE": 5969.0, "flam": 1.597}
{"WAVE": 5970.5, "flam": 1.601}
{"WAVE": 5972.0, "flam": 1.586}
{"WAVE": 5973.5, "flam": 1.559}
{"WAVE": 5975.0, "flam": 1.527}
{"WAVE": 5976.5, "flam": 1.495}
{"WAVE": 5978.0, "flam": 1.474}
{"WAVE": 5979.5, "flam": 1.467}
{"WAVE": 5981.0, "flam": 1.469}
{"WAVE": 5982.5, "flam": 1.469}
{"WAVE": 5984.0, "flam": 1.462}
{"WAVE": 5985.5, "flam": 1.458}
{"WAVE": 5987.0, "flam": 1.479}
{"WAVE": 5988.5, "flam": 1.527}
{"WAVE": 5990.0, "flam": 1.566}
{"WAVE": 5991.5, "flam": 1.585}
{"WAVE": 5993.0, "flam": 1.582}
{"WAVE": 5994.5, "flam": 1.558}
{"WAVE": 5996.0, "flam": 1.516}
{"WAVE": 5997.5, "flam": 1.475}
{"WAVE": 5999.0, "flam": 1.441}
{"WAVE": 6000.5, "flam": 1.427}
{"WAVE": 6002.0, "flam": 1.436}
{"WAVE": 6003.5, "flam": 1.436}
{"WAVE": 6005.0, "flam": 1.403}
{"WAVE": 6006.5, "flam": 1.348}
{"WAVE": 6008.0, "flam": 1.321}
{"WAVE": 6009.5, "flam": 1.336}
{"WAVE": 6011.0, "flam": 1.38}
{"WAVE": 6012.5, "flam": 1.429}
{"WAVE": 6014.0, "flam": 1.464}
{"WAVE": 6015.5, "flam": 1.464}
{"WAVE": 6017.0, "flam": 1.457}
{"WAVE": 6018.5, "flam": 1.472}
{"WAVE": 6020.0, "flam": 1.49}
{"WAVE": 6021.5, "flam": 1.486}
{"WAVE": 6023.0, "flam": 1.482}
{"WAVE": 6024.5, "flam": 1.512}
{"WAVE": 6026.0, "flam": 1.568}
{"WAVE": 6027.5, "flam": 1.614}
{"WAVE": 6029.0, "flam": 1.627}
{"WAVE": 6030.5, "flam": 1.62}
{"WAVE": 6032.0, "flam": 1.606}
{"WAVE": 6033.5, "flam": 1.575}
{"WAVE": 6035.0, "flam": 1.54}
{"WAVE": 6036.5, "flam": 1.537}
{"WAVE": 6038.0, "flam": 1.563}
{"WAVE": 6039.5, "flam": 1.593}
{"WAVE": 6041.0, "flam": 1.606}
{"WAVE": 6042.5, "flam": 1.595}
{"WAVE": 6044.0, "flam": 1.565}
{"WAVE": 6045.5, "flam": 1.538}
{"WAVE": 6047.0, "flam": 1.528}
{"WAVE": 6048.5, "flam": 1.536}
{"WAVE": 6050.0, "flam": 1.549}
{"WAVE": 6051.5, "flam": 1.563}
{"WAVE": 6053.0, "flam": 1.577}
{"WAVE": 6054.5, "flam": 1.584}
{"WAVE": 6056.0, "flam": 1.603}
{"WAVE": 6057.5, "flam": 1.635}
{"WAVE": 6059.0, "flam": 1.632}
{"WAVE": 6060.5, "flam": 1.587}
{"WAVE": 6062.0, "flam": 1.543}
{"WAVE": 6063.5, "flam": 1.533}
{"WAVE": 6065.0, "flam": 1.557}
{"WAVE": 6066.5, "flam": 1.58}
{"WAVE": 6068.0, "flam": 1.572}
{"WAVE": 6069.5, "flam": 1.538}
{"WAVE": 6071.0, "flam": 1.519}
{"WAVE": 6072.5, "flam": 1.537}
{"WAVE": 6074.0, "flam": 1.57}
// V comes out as 1.54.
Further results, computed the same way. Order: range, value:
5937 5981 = 1.56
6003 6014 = 1.38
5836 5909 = 1.5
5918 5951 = 1.57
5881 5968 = 1.51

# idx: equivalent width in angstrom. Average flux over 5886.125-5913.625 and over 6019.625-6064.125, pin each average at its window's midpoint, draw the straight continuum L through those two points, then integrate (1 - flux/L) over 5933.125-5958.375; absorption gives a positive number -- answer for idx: -1.75 angstrom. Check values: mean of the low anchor 1.42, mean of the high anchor 1.57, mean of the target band 1.57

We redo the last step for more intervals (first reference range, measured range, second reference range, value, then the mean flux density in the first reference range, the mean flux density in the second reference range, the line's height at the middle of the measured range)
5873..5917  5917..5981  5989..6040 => -3.5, 1.46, 1.5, 1.48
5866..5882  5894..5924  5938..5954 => 1.2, 1.53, 1.58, 1.56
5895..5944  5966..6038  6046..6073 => 2.1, 1.52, 1.57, 1.55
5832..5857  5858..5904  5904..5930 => 3.2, 1.6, 1.54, 1.57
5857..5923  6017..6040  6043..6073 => 0.0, 1.48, 1.56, 1.55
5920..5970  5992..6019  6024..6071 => 2.2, 1.57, 1.57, 1.57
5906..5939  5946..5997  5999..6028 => -1.8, 1.54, 1.45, 1.49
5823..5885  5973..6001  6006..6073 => 0.7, 1.56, 1.53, 1.54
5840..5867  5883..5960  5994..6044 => 1.2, 1.55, 1.5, 1.53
